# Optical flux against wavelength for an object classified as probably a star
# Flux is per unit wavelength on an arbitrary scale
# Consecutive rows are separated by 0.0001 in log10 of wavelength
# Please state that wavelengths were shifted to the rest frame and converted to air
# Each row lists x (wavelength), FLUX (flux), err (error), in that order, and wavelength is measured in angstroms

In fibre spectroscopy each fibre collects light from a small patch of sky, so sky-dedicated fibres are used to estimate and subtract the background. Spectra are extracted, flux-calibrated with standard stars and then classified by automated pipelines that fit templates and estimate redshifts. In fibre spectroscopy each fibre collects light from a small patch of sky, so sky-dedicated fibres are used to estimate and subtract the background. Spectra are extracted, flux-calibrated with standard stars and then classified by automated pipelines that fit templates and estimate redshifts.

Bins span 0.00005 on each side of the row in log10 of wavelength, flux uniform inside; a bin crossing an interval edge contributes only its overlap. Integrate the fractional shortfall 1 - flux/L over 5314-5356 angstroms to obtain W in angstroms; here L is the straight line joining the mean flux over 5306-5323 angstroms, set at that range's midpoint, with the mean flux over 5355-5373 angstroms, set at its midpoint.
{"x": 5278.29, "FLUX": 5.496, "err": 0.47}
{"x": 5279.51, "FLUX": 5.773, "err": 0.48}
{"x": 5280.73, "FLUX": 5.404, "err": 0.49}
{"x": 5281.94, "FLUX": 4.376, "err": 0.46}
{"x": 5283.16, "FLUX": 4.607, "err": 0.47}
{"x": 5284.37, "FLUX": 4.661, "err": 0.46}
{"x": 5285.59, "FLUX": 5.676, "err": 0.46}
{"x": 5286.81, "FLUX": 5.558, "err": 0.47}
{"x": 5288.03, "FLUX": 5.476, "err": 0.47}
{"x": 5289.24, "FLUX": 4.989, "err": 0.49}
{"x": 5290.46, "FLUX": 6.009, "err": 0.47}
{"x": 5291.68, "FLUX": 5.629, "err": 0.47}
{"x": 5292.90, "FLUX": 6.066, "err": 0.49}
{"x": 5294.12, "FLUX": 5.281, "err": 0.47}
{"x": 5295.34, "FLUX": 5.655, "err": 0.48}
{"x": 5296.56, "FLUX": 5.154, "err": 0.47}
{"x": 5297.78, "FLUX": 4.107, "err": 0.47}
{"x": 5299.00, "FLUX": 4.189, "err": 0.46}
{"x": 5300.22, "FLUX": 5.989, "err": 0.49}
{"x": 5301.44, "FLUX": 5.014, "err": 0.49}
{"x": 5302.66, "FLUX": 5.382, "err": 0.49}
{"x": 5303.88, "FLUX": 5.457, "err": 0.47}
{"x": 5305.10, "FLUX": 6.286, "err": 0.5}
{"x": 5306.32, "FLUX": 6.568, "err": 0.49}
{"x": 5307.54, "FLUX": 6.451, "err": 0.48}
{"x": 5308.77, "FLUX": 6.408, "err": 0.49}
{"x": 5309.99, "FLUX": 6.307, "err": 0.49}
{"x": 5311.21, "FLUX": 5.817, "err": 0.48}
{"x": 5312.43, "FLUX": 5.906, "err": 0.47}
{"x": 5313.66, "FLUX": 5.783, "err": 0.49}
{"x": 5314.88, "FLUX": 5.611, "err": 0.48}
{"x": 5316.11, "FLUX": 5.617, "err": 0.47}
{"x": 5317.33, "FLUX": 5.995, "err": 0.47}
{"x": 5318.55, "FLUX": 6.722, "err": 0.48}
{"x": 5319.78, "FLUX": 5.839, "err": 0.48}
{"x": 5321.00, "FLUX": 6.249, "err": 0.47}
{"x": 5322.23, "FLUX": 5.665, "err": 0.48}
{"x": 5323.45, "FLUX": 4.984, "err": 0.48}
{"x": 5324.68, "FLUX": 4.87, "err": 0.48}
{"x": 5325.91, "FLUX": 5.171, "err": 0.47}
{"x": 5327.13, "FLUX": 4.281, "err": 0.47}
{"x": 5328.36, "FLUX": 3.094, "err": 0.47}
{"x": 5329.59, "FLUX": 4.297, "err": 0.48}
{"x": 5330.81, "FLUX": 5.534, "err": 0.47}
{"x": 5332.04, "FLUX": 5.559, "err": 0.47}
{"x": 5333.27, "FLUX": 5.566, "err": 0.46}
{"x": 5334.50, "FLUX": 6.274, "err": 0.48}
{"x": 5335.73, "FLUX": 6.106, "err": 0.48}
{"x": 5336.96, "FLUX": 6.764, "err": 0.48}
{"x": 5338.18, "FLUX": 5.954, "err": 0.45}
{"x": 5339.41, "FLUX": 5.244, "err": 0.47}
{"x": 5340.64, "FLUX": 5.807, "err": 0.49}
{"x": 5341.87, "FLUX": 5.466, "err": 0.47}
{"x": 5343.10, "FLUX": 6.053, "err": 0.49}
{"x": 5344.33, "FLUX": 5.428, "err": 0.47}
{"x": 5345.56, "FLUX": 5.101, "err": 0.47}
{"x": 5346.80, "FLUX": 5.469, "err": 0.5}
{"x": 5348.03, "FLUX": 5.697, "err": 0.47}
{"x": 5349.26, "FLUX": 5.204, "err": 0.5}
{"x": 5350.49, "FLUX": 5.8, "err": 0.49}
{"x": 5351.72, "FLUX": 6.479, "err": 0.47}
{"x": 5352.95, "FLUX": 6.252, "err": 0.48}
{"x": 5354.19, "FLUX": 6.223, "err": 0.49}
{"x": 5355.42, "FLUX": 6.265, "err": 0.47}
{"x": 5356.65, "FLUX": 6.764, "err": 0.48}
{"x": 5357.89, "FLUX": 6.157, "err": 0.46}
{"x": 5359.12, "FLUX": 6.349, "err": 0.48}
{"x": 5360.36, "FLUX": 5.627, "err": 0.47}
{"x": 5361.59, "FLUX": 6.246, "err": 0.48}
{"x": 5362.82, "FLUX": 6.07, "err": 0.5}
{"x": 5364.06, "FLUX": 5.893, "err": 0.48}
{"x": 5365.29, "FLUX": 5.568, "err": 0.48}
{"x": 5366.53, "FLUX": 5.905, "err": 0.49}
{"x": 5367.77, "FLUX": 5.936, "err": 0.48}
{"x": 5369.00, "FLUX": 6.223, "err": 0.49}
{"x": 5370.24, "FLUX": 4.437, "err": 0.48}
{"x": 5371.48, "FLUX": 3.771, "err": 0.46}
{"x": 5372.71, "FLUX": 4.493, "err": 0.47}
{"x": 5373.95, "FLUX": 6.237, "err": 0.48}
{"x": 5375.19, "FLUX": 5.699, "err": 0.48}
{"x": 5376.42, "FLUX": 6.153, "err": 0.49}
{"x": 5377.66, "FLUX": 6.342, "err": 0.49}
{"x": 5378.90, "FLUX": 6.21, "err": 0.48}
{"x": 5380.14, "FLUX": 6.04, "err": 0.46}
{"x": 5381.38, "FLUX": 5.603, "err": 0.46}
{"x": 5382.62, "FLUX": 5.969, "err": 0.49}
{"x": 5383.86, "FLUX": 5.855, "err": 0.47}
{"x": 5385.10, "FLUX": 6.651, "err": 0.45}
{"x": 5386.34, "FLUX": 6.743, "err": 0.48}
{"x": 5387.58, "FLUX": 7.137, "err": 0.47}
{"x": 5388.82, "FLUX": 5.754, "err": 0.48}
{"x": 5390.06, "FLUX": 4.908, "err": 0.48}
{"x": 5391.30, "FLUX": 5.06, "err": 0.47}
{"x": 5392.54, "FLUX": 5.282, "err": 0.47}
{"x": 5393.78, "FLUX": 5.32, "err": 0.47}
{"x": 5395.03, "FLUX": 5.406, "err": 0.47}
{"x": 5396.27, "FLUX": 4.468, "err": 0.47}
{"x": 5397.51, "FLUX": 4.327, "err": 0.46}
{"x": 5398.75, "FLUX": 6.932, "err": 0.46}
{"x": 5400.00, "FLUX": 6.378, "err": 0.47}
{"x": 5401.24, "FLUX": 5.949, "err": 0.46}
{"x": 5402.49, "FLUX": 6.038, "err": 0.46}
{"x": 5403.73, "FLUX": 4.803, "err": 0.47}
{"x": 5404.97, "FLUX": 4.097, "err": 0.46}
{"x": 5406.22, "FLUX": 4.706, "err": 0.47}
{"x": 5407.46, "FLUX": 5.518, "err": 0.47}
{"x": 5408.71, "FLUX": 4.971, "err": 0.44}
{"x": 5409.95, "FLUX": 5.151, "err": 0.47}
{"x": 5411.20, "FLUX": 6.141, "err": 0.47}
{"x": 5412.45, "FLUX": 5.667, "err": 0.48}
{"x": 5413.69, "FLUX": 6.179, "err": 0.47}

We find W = 2.2 angstroms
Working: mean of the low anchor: 6.05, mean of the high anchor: 5.73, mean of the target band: 5.61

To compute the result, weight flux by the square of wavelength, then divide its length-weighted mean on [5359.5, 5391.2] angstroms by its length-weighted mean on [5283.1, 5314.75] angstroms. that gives 1.07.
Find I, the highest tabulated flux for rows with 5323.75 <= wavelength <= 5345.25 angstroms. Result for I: 6.764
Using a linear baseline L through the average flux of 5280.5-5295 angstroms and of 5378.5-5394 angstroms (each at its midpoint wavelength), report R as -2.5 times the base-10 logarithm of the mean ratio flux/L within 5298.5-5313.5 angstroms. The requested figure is -0.08 mag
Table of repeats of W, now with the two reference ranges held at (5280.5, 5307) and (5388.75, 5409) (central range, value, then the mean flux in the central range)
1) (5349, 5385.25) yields -3.9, 5.88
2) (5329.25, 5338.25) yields -0.8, 5.79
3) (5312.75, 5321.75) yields -1.1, 5.96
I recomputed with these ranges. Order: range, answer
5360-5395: 7.137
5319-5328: 6.249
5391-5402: 6.932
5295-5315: 6.568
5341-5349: 6.053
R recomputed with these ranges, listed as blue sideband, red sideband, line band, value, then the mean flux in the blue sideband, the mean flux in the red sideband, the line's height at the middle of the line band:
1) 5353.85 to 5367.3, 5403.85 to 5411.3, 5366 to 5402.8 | -0.03 mag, 6.09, 5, 5.54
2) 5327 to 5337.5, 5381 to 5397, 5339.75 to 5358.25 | -0.08 mag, 5.31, 5.7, 5.42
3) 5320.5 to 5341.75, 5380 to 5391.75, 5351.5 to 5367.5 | -0.08 mag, 5.38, 5.98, 5.69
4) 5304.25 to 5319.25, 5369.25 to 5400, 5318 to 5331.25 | 0.17 mag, 6.11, 5.64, 6.03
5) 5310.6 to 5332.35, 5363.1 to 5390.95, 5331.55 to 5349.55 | -0.04 mag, 5.39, 5.79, 5.53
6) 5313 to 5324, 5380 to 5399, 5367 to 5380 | 0.03 mag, 5.83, 5.68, 5.72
